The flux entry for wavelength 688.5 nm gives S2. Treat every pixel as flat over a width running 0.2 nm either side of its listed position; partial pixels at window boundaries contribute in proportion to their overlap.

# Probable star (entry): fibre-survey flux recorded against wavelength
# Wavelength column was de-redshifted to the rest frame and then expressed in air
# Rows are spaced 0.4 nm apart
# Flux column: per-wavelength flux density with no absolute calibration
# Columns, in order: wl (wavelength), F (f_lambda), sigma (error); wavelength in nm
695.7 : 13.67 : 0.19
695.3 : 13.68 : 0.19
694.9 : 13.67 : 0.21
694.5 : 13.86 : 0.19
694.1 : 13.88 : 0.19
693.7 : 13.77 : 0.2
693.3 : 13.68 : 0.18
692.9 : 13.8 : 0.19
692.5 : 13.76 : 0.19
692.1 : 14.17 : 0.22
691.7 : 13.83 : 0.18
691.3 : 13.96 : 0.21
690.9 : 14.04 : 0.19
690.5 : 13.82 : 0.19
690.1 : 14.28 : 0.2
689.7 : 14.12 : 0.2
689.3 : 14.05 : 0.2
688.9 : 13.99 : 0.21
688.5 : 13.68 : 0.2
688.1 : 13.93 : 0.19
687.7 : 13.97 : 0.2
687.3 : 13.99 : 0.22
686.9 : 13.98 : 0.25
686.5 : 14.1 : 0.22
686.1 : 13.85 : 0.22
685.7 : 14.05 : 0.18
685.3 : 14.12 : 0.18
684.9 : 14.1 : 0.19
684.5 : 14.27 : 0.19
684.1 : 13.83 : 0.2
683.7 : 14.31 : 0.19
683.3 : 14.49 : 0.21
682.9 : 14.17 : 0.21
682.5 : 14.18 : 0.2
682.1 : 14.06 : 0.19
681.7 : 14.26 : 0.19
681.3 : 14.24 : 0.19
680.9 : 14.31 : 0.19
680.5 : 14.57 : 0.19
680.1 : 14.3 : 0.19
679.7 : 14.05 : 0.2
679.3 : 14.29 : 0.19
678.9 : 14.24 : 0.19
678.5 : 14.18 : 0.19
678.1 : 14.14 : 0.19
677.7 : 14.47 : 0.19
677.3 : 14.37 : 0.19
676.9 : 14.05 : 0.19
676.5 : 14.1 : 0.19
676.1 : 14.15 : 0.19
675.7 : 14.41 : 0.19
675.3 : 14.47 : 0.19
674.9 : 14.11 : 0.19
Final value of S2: 13.68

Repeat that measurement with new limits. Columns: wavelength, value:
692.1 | 14.17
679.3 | 14.29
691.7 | 13.83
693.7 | 13.77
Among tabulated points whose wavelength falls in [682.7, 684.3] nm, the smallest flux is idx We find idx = 13.83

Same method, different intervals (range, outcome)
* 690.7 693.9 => 13.68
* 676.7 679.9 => 14.05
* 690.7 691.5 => 13.96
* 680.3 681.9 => 14.24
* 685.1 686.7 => 13.85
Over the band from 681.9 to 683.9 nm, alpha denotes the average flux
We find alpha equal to 14.2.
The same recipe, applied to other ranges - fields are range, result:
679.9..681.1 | 14.4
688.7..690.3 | 14.1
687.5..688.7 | 13.9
